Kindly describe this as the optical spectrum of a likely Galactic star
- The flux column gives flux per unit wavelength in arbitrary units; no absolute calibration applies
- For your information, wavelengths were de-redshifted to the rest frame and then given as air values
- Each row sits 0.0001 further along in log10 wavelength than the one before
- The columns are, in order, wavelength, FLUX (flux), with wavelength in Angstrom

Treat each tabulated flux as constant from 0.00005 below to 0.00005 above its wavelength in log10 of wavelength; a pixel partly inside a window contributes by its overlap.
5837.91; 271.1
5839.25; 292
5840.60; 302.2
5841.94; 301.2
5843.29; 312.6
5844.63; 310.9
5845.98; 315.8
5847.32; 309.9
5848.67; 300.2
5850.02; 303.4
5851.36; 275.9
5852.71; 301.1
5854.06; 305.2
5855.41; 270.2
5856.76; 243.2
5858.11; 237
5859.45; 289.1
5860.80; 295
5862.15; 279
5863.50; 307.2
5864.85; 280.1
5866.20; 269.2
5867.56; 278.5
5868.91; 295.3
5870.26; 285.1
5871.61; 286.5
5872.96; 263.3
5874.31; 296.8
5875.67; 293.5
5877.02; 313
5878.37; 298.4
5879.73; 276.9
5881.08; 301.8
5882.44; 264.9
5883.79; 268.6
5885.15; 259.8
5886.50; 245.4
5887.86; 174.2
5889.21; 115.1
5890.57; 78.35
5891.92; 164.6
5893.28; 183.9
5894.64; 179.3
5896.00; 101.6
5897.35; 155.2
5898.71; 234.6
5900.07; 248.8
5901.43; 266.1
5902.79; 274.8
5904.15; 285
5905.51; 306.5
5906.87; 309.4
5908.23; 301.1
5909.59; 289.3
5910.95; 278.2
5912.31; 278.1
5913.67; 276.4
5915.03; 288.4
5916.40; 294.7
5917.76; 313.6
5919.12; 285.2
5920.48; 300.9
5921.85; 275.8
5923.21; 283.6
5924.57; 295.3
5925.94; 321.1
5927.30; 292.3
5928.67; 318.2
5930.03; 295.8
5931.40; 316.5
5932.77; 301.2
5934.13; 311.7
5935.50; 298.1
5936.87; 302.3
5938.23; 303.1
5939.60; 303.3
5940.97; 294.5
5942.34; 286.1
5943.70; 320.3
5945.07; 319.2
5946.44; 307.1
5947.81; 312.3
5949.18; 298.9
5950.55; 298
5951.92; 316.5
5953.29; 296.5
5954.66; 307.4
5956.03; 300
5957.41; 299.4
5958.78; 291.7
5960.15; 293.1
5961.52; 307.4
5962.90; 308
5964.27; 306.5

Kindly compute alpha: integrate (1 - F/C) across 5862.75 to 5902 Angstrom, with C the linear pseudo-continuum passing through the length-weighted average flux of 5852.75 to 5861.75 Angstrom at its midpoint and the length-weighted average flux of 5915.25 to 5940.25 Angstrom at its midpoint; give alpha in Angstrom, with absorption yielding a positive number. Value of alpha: 5.9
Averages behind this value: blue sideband 275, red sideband 300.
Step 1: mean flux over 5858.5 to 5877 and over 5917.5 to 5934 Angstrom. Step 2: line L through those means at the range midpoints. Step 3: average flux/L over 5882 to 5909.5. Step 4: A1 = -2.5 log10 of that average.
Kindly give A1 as 0.30 mag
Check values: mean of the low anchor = 286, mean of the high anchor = 300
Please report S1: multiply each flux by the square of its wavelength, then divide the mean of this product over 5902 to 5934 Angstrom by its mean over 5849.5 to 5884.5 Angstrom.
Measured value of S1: 1.1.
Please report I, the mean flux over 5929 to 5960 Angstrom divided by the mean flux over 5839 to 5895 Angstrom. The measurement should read 1.14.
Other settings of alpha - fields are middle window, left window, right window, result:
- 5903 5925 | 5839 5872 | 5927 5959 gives 0.6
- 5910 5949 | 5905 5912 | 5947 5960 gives 0.0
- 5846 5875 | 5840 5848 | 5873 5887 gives 1.1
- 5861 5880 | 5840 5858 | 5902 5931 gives 0.4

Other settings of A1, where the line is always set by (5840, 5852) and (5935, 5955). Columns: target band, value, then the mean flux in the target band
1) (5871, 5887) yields 0.09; 281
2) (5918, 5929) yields 0.03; 297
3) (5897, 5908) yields 0.15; 265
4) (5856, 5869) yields 0.10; 276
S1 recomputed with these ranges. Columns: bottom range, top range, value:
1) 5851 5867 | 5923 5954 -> 1.12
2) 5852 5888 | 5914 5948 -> 1.10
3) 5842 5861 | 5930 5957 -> 1.08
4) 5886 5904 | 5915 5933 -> 1.60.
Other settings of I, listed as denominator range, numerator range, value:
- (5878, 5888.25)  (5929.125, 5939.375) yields 1.16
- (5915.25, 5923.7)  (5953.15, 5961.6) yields 1.02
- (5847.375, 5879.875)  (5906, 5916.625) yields 1.01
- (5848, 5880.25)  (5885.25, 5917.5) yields 0.82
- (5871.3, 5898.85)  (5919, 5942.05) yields 1.33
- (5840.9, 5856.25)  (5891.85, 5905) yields 0.71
